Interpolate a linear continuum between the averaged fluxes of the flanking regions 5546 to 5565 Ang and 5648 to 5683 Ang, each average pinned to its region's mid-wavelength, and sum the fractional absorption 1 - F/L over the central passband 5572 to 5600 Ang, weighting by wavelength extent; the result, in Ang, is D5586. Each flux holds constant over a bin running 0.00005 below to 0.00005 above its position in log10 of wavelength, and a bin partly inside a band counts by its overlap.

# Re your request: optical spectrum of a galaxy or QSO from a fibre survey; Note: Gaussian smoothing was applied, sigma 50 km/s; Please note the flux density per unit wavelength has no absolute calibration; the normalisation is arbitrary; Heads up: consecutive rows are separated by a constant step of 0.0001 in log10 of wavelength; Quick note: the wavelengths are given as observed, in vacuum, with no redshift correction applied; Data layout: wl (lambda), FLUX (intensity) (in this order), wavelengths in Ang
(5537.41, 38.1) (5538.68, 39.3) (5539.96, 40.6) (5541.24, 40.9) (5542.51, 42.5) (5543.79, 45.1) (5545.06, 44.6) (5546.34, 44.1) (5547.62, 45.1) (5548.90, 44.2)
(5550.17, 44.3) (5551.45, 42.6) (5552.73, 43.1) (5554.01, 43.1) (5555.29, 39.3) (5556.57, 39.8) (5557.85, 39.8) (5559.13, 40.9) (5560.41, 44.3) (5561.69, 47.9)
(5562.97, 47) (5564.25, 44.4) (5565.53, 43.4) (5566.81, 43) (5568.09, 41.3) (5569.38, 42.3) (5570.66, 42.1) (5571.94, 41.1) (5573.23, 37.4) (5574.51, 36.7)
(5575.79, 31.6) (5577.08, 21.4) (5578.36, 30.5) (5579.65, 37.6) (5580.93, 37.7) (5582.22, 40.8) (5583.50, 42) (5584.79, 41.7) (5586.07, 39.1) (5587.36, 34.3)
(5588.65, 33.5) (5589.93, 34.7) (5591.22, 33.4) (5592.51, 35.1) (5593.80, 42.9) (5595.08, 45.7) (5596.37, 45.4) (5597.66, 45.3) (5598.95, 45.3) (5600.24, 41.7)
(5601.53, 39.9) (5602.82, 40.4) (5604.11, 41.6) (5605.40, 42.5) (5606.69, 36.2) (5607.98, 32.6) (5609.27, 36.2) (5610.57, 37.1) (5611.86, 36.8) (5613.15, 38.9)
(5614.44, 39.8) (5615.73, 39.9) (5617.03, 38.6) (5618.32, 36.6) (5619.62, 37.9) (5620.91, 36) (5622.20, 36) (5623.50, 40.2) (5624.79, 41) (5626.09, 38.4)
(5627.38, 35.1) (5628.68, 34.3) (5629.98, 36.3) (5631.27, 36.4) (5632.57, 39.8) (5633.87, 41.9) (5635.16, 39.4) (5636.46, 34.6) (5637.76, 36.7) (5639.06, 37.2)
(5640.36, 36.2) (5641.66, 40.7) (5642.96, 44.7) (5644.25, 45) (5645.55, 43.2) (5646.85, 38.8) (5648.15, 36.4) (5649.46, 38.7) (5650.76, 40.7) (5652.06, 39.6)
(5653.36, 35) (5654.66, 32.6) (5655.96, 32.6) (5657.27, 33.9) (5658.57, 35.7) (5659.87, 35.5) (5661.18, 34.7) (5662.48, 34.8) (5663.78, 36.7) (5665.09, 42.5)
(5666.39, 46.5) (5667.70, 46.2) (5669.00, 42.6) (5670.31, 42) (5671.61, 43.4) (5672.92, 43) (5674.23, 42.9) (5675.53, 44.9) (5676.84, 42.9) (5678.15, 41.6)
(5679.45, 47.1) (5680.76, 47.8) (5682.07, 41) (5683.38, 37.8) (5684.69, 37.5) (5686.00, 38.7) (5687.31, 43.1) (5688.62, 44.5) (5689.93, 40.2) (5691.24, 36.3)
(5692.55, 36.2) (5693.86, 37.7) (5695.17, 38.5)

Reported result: 3.0 Ang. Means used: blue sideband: 43.3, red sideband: 40.1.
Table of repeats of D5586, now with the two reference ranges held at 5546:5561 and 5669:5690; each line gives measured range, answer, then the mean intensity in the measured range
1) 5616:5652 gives 3.30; 38.6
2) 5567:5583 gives 2.09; 36.9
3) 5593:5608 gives 0.19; 41.9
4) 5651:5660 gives 1.54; 35.2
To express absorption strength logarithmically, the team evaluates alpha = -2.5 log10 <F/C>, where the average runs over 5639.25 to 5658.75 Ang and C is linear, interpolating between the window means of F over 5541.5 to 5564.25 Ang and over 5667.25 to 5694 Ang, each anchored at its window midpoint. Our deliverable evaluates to 0.11 mag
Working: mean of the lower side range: 43.4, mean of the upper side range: 41.8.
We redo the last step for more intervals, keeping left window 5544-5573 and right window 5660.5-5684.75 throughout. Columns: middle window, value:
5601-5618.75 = 0.11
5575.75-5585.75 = 0.20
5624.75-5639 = 0.13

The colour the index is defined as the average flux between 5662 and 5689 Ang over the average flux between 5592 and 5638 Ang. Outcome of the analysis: 1.08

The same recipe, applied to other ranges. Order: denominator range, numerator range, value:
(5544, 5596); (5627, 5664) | 0.93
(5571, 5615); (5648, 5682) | 1.05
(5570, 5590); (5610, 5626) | 1.05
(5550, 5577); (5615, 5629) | 0.92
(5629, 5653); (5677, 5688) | 1.07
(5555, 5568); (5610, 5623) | 0.88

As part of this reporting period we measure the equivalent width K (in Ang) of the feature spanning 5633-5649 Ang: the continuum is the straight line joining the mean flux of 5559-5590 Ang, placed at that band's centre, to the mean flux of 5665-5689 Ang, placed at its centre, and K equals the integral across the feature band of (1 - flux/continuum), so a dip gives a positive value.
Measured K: 0.8 Ang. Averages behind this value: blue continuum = 39.1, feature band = 39.5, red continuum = 42.9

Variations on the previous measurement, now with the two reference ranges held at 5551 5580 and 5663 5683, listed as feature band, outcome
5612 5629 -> 1.5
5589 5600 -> 0.0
